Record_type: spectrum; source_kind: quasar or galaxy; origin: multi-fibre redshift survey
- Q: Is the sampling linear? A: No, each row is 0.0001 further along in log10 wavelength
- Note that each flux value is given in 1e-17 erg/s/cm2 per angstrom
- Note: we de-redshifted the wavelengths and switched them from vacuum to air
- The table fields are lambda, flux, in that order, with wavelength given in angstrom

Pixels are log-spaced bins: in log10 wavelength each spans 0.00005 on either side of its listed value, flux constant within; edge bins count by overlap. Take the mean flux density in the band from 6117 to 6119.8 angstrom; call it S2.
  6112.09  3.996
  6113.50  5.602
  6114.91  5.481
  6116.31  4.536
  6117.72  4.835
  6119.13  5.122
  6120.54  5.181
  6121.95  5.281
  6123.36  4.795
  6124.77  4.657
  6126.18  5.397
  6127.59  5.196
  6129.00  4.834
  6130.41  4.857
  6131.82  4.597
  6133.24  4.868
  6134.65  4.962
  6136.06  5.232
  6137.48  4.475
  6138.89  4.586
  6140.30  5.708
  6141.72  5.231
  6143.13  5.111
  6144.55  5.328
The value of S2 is 4.97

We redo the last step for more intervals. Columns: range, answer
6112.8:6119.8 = 5.12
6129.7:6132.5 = 4.73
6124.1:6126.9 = 5.03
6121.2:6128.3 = 5.07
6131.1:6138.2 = 4.82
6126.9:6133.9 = 4.87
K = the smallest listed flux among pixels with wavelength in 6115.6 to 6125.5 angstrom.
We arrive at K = 4.536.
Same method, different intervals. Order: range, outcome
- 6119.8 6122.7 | 5.181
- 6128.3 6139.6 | 4.475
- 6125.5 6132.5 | 4.597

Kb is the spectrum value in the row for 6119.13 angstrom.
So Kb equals 5.122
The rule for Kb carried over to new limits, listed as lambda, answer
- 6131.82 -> 4.597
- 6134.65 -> 4.962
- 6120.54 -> 5.181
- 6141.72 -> 5.231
